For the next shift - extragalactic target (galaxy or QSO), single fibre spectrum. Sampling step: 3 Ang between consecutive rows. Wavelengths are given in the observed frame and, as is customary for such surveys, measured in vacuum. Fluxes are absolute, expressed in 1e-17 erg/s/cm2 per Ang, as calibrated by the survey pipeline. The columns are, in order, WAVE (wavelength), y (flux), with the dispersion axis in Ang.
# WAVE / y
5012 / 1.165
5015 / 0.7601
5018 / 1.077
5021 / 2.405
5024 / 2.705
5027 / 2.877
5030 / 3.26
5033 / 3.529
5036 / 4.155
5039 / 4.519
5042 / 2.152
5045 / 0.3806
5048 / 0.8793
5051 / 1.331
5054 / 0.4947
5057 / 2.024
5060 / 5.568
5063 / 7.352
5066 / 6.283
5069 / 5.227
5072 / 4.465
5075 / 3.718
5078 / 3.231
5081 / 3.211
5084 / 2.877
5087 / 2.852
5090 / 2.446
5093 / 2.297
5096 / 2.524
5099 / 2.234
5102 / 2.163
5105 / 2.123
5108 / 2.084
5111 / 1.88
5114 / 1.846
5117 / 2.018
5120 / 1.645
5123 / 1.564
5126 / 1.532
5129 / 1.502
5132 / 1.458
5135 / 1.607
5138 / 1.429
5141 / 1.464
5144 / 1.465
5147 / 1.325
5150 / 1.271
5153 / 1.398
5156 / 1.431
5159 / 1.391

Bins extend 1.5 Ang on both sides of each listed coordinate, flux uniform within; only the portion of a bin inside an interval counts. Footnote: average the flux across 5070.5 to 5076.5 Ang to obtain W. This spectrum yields 4.09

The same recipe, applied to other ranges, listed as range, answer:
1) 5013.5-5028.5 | 1.96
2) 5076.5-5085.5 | 3.11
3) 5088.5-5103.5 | 2.33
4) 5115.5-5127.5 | 1.69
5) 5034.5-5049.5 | 2.42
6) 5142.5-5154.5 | 1.36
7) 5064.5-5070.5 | 5.75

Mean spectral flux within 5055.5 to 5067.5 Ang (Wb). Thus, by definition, 5.31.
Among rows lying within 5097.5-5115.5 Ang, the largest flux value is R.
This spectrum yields 2.234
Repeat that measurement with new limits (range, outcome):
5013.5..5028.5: 2.877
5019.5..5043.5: 4.519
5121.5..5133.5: 1.564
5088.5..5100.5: 2.524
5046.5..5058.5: 2.024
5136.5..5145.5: 1.465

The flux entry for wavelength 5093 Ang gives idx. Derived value 2.297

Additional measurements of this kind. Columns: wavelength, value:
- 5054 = 0.4947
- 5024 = 2.705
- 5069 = 5.227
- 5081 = 3.211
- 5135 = 1.607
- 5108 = 2.084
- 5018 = 1.077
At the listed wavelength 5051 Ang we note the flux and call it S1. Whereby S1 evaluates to 1.331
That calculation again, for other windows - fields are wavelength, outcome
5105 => 2.123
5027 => 2.877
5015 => 0.7601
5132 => 1.458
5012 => 1.165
